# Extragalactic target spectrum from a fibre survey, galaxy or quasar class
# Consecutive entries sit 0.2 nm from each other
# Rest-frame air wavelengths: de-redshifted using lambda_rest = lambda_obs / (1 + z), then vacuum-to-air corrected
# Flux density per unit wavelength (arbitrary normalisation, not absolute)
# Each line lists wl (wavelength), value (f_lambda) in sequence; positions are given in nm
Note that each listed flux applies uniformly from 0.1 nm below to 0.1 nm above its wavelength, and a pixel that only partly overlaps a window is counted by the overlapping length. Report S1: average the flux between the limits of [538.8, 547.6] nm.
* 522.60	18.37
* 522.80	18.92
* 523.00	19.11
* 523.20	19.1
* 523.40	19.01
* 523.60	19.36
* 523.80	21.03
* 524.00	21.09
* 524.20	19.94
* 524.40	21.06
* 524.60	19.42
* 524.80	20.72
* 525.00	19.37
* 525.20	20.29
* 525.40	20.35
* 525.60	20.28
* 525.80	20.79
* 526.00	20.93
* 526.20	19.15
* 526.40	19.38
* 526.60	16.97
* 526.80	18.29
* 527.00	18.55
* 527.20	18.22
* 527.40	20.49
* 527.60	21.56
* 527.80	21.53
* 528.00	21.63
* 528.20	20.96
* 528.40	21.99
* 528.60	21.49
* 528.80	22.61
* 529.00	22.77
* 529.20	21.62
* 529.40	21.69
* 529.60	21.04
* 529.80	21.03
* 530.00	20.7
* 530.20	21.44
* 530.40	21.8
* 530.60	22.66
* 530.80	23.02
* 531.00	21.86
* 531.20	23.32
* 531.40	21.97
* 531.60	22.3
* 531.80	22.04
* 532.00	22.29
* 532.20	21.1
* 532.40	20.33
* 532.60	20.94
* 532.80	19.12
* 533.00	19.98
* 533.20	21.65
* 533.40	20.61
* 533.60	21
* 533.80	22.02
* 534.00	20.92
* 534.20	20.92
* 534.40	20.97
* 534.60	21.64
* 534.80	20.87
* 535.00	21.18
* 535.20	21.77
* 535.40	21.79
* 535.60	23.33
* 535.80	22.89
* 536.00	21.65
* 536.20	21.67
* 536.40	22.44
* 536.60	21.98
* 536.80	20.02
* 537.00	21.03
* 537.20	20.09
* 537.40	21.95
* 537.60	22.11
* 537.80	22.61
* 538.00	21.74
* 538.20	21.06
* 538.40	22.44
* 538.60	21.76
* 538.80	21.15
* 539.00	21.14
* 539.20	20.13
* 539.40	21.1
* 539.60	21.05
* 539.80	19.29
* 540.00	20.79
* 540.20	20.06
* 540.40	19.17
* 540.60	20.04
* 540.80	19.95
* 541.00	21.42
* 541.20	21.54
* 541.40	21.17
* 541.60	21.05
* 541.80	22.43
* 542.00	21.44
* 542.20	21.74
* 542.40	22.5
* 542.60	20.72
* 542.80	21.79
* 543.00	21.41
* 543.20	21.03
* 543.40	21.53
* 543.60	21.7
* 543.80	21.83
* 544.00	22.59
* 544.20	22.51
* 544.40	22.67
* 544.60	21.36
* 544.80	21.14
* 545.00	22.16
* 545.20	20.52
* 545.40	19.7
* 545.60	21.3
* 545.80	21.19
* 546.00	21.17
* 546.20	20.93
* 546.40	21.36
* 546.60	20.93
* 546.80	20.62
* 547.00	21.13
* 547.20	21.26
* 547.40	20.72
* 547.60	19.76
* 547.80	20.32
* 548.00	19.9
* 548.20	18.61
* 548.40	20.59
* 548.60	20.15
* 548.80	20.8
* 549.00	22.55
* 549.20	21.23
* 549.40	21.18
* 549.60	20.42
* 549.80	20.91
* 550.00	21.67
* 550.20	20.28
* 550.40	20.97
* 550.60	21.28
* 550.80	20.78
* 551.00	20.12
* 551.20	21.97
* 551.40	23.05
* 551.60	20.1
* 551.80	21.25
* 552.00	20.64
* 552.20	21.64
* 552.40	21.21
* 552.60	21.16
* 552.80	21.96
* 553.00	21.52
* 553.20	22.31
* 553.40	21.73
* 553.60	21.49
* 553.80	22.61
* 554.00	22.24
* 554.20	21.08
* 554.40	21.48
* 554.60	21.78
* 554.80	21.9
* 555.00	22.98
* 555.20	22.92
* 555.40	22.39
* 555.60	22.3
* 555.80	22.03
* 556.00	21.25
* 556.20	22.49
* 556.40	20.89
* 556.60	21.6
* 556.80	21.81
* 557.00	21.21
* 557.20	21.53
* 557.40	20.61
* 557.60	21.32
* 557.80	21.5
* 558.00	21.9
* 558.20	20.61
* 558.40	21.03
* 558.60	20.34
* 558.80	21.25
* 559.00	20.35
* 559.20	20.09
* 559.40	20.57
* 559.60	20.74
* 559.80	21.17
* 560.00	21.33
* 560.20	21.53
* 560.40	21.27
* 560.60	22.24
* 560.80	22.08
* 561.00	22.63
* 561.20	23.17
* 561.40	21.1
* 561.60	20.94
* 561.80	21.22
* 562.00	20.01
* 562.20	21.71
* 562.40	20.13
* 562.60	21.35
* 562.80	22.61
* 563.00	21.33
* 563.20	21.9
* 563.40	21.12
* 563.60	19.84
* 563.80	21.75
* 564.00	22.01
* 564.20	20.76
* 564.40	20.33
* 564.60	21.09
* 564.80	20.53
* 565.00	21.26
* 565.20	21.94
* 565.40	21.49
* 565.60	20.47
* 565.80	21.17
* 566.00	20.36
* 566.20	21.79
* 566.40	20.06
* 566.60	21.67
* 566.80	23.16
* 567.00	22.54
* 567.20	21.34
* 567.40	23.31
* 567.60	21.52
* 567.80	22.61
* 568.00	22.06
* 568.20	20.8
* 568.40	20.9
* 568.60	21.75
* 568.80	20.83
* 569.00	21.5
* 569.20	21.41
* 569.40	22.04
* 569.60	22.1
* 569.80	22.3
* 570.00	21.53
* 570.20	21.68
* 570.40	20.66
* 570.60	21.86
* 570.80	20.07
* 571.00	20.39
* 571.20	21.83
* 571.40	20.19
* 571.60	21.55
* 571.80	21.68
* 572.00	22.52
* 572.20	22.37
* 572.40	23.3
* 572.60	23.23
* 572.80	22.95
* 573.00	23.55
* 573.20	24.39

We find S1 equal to 21.1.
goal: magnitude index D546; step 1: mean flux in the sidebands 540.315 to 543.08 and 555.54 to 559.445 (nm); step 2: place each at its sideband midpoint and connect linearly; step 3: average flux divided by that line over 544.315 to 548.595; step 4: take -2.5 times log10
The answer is 0.02 mag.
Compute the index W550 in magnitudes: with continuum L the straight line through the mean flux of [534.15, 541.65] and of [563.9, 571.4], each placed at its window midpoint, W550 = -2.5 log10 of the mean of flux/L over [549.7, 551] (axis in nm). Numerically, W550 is 0.02 mag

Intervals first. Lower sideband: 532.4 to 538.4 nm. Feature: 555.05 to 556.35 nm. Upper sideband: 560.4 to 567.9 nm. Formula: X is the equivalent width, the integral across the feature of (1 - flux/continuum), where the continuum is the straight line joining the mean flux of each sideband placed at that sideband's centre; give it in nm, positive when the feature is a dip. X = -0.05 nm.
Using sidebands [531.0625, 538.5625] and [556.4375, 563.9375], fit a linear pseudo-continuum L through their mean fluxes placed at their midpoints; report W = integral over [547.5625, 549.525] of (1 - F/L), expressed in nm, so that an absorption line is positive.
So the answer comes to 0.078 nm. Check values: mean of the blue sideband 21.5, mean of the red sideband 21.3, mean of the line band 20.5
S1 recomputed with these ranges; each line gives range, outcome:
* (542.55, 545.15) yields 21.7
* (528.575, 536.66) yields 21.6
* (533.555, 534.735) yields 21.2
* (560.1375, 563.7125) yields 21.5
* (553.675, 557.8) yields 21.8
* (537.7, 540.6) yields 20.9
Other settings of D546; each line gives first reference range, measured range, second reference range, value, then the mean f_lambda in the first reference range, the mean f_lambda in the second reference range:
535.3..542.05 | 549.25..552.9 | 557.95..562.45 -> 0.00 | 21.3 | 21.2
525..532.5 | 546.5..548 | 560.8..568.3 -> 0.03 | 21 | 21.4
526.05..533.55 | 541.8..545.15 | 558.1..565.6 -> -0.03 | 21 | 21.2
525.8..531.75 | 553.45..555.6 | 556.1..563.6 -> -0.04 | 21.1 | 21.3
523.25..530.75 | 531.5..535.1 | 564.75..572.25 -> -0.02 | 20.6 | 21.5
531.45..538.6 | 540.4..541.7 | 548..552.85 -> 0.03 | 21.4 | 21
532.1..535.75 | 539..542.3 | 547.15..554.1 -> 0.02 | 21.1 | 21.1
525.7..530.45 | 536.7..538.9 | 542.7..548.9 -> -0.03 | 20.7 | 21.1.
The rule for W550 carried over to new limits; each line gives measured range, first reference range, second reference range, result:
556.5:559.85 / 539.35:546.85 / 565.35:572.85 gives 0.02 mag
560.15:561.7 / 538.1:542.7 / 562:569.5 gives -0.03 mag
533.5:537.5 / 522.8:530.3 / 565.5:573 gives -0.04 mag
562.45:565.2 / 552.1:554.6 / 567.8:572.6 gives 0.02 mag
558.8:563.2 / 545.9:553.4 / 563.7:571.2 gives 0.00 mag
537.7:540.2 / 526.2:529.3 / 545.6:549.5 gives -0.03 mag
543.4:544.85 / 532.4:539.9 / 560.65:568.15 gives -0.03 mag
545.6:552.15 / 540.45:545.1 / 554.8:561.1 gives 0.03 mag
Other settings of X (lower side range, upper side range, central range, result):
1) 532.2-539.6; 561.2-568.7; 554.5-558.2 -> -0.07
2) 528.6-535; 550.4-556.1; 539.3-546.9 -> 0.14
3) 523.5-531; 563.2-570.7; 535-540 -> -0.14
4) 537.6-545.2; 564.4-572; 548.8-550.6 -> 0.02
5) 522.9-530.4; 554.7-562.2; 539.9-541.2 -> 0.03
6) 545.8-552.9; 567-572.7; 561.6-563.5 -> 0.02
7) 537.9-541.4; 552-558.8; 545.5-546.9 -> 0.01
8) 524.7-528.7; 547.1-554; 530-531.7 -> -0.16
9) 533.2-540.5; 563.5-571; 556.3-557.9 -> 0.00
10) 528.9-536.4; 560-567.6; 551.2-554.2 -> -0.02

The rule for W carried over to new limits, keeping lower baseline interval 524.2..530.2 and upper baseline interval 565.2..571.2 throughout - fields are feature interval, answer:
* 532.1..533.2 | 0.01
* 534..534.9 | -0.02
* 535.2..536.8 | -0.10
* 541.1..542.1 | -0.03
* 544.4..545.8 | -0.01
